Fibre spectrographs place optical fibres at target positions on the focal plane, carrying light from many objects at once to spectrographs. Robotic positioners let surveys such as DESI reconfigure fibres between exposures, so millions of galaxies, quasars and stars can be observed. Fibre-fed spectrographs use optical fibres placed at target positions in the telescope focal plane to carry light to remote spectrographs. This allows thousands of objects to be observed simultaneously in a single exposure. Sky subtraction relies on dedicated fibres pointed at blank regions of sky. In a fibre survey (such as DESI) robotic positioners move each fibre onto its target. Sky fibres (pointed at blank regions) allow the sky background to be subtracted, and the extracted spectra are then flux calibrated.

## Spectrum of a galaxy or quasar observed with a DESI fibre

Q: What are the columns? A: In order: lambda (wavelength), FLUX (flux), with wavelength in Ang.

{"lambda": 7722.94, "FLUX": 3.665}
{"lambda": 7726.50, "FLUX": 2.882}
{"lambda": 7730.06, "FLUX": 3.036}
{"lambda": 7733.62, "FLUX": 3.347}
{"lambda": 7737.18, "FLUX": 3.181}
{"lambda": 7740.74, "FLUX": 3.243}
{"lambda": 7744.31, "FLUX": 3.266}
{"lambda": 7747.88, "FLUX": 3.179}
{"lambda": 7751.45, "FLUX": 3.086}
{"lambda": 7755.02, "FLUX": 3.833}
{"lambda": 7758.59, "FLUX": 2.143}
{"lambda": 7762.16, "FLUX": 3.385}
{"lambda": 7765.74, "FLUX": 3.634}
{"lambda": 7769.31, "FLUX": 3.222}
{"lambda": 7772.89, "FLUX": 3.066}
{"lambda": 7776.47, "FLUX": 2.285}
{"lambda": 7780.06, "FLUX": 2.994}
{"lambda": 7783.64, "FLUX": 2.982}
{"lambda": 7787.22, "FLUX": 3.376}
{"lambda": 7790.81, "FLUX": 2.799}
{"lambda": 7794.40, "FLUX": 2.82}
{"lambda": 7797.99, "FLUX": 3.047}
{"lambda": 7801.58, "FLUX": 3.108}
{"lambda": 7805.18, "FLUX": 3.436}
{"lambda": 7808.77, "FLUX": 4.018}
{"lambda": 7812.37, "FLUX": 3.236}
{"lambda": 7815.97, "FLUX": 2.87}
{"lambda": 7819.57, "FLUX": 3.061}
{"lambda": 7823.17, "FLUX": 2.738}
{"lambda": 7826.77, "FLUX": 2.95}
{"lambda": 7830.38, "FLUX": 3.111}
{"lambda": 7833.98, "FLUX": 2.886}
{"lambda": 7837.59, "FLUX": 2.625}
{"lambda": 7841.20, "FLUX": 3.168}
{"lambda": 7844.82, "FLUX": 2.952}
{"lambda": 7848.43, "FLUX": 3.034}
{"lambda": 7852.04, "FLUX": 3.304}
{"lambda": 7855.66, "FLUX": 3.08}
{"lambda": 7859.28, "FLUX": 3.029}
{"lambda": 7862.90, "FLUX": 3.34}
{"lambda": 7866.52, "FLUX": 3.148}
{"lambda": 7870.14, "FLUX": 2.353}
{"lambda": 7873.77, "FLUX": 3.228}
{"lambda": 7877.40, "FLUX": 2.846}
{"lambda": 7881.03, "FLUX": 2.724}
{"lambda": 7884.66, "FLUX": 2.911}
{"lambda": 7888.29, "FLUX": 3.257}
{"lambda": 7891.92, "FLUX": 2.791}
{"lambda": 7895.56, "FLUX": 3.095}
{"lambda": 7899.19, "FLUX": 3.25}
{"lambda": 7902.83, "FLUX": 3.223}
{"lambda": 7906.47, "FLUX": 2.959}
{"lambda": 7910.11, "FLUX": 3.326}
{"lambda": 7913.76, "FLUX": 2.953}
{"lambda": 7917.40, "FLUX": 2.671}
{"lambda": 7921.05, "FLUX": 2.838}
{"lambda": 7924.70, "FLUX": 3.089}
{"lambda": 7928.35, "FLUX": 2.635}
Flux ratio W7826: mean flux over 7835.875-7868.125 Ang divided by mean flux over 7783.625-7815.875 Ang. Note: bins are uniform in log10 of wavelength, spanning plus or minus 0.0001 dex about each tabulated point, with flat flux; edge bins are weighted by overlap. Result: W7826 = 0.96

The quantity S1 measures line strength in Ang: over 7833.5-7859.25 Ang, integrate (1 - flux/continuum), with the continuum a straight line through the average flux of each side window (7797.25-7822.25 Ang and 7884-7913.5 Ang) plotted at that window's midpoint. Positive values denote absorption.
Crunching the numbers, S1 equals 1.4 Ang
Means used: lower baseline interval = 3.24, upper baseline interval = 3.1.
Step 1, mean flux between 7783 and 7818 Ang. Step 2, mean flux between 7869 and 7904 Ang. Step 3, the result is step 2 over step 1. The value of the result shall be 0.9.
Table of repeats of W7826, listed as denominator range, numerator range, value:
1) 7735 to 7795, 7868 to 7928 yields 0.96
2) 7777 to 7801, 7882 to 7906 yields 1.03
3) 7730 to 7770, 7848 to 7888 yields 0.93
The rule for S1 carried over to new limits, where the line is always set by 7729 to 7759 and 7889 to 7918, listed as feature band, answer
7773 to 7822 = 1.14 Ang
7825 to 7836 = 0.51 Ang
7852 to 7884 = 1.07 Ang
